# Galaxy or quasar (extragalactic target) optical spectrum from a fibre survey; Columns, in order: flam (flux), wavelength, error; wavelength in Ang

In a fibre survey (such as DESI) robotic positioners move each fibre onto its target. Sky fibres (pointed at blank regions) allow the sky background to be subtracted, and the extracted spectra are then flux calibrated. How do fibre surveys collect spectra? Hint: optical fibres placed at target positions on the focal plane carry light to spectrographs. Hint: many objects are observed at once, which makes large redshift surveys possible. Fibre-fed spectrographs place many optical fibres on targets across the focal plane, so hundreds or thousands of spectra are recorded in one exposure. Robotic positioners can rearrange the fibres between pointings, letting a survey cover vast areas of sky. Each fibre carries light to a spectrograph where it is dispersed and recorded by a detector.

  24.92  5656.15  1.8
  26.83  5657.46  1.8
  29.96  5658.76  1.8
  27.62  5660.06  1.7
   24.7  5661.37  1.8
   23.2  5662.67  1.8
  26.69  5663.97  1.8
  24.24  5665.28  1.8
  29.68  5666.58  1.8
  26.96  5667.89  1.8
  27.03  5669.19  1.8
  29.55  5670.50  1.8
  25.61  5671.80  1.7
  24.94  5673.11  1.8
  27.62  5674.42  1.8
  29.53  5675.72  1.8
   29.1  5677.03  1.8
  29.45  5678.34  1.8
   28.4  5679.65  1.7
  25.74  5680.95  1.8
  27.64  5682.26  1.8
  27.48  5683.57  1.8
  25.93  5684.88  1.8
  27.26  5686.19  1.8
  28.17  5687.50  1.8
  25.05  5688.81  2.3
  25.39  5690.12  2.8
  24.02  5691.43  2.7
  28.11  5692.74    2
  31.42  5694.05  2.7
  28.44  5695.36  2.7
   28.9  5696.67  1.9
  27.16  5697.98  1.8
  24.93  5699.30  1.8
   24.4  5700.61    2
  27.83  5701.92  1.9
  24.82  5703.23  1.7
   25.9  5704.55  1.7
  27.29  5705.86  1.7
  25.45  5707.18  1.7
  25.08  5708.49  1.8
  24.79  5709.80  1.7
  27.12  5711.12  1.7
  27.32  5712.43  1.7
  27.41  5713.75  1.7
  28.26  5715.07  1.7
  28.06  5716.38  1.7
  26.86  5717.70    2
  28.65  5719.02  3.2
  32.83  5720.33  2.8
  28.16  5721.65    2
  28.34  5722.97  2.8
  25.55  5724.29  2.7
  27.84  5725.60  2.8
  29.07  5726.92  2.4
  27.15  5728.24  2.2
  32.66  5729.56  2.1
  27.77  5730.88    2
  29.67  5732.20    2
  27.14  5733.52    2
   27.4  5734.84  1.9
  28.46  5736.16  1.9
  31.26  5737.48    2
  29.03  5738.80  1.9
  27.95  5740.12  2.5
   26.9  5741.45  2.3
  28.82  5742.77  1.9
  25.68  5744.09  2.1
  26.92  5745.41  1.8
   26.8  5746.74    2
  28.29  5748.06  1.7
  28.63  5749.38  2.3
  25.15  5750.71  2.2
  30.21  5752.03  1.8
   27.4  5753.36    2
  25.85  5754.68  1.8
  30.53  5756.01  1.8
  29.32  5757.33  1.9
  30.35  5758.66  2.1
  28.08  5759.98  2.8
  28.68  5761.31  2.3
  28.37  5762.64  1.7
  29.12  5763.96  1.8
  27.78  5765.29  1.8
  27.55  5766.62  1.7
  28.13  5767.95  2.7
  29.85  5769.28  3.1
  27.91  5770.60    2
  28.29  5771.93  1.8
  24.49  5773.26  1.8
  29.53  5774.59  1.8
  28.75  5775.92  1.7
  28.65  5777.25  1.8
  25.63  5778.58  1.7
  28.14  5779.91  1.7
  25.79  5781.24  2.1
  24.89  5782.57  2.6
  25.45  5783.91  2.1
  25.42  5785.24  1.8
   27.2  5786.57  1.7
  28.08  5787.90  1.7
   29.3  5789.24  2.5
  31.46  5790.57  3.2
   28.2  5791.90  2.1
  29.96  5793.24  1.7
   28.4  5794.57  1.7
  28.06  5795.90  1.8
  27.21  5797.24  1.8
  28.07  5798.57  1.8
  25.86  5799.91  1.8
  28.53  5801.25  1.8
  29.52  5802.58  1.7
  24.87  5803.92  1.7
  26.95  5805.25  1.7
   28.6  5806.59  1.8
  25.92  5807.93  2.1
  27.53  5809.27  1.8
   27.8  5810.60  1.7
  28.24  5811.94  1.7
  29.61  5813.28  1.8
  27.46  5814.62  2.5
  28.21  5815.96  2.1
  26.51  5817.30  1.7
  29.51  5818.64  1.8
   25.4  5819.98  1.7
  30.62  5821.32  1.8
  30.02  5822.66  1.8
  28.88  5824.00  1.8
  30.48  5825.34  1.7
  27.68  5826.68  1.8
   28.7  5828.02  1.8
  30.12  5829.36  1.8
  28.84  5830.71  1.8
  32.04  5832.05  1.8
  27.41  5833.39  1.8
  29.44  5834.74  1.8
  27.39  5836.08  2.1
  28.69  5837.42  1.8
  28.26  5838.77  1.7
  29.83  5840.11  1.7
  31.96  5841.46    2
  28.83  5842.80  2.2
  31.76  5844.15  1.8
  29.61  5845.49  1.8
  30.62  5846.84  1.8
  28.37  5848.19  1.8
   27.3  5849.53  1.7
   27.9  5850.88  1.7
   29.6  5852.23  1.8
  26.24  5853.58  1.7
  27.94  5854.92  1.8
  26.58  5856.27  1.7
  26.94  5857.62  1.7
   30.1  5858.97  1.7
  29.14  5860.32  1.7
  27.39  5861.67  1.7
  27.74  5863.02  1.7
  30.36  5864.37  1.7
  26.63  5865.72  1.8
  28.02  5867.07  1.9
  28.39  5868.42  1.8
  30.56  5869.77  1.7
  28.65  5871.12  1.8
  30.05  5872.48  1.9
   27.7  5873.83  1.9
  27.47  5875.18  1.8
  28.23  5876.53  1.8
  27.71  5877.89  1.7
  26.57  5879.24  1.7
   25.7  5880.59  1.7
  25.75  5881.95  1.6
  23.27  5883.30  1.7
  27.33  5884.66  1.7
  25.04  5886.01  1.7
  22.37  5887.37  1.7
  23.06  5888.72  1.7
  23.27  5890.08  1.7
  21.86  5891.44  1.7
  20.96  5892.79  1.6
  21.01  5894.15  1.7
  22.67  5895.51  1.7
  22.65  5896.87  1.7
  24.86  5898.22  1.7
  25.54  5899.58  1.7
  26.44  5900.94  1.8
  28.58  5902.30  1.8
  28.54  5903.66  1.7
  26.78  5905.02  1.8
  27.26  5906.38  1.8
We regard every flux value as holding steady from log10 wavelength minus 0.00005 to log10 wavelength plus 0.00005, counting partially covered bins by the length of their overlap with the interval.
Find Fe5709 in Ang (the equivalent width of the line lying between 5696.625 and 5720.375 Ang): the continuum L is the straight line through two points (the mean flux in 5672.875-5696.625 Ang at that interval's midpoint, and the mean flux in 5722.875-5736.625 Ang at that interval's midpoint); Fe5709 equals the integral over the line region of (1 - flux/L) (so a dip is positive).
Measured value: 0.9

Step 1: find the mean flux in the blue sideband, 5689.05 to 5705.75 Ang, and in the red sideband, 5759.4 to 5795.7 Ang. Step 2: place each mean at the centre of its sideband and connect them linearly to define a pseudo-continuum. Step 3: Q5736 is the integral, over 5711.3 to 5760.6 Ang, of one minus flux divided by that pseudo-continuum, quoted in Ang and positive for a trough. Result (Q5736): -1.7 Ang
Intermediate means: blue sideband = 26.8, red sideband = 27.9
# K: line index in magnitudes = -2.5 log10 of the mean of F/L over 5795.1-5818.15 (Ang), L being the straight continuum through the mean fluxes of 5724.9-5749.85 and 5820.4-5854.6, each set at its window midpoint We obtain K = 0.05 mag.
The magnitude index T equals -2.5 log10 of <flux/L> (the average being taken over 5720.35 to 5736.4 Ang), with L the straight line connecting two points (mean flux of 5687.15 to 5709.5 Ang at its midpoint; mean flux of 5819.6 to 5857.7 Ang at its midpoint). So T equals -0.053 mag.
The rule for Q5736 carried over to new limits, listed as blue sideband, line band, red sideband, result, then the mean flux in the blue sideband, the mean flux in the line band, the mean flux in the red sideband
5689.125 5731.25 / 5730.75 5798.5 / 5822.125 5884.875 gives -0.49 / 27.4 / 28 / 28.5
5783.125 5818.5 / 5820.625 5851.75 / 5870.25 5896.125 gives -3.08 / 27.8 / 29.3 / 25.2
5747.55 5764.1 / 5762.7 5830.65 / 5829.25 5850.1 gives 2.19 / 28.4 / 28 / 29.4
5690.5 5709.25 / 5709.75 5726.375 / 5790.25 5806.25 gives -0.60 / 26.7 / 27.9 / 28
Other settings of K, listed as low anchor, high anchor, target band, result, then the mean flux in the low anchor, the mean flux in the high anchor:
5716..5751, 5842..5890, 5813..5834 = -0.04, 28.2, 27.6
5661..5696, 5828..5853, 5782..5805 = 0.04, 27.1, 29.3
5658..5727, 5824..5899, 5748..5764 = -0.05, 27.2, 27.4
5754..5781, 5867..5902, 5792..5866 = -0.07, 28.2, 25.6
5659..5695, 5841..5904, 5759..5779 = -0.04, 27.1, 26.9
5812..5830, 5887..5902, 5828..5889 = -0.09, 28.7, 23.3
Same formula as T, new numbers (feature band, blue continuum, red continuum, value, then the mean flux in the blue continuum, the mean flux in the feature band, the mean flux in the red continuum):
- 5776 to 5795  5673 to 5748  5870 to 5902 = -0.04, 27.6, 27.6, 25.2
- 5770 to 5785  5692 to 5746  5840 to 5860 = 0.05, 27.7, 27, 28.9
